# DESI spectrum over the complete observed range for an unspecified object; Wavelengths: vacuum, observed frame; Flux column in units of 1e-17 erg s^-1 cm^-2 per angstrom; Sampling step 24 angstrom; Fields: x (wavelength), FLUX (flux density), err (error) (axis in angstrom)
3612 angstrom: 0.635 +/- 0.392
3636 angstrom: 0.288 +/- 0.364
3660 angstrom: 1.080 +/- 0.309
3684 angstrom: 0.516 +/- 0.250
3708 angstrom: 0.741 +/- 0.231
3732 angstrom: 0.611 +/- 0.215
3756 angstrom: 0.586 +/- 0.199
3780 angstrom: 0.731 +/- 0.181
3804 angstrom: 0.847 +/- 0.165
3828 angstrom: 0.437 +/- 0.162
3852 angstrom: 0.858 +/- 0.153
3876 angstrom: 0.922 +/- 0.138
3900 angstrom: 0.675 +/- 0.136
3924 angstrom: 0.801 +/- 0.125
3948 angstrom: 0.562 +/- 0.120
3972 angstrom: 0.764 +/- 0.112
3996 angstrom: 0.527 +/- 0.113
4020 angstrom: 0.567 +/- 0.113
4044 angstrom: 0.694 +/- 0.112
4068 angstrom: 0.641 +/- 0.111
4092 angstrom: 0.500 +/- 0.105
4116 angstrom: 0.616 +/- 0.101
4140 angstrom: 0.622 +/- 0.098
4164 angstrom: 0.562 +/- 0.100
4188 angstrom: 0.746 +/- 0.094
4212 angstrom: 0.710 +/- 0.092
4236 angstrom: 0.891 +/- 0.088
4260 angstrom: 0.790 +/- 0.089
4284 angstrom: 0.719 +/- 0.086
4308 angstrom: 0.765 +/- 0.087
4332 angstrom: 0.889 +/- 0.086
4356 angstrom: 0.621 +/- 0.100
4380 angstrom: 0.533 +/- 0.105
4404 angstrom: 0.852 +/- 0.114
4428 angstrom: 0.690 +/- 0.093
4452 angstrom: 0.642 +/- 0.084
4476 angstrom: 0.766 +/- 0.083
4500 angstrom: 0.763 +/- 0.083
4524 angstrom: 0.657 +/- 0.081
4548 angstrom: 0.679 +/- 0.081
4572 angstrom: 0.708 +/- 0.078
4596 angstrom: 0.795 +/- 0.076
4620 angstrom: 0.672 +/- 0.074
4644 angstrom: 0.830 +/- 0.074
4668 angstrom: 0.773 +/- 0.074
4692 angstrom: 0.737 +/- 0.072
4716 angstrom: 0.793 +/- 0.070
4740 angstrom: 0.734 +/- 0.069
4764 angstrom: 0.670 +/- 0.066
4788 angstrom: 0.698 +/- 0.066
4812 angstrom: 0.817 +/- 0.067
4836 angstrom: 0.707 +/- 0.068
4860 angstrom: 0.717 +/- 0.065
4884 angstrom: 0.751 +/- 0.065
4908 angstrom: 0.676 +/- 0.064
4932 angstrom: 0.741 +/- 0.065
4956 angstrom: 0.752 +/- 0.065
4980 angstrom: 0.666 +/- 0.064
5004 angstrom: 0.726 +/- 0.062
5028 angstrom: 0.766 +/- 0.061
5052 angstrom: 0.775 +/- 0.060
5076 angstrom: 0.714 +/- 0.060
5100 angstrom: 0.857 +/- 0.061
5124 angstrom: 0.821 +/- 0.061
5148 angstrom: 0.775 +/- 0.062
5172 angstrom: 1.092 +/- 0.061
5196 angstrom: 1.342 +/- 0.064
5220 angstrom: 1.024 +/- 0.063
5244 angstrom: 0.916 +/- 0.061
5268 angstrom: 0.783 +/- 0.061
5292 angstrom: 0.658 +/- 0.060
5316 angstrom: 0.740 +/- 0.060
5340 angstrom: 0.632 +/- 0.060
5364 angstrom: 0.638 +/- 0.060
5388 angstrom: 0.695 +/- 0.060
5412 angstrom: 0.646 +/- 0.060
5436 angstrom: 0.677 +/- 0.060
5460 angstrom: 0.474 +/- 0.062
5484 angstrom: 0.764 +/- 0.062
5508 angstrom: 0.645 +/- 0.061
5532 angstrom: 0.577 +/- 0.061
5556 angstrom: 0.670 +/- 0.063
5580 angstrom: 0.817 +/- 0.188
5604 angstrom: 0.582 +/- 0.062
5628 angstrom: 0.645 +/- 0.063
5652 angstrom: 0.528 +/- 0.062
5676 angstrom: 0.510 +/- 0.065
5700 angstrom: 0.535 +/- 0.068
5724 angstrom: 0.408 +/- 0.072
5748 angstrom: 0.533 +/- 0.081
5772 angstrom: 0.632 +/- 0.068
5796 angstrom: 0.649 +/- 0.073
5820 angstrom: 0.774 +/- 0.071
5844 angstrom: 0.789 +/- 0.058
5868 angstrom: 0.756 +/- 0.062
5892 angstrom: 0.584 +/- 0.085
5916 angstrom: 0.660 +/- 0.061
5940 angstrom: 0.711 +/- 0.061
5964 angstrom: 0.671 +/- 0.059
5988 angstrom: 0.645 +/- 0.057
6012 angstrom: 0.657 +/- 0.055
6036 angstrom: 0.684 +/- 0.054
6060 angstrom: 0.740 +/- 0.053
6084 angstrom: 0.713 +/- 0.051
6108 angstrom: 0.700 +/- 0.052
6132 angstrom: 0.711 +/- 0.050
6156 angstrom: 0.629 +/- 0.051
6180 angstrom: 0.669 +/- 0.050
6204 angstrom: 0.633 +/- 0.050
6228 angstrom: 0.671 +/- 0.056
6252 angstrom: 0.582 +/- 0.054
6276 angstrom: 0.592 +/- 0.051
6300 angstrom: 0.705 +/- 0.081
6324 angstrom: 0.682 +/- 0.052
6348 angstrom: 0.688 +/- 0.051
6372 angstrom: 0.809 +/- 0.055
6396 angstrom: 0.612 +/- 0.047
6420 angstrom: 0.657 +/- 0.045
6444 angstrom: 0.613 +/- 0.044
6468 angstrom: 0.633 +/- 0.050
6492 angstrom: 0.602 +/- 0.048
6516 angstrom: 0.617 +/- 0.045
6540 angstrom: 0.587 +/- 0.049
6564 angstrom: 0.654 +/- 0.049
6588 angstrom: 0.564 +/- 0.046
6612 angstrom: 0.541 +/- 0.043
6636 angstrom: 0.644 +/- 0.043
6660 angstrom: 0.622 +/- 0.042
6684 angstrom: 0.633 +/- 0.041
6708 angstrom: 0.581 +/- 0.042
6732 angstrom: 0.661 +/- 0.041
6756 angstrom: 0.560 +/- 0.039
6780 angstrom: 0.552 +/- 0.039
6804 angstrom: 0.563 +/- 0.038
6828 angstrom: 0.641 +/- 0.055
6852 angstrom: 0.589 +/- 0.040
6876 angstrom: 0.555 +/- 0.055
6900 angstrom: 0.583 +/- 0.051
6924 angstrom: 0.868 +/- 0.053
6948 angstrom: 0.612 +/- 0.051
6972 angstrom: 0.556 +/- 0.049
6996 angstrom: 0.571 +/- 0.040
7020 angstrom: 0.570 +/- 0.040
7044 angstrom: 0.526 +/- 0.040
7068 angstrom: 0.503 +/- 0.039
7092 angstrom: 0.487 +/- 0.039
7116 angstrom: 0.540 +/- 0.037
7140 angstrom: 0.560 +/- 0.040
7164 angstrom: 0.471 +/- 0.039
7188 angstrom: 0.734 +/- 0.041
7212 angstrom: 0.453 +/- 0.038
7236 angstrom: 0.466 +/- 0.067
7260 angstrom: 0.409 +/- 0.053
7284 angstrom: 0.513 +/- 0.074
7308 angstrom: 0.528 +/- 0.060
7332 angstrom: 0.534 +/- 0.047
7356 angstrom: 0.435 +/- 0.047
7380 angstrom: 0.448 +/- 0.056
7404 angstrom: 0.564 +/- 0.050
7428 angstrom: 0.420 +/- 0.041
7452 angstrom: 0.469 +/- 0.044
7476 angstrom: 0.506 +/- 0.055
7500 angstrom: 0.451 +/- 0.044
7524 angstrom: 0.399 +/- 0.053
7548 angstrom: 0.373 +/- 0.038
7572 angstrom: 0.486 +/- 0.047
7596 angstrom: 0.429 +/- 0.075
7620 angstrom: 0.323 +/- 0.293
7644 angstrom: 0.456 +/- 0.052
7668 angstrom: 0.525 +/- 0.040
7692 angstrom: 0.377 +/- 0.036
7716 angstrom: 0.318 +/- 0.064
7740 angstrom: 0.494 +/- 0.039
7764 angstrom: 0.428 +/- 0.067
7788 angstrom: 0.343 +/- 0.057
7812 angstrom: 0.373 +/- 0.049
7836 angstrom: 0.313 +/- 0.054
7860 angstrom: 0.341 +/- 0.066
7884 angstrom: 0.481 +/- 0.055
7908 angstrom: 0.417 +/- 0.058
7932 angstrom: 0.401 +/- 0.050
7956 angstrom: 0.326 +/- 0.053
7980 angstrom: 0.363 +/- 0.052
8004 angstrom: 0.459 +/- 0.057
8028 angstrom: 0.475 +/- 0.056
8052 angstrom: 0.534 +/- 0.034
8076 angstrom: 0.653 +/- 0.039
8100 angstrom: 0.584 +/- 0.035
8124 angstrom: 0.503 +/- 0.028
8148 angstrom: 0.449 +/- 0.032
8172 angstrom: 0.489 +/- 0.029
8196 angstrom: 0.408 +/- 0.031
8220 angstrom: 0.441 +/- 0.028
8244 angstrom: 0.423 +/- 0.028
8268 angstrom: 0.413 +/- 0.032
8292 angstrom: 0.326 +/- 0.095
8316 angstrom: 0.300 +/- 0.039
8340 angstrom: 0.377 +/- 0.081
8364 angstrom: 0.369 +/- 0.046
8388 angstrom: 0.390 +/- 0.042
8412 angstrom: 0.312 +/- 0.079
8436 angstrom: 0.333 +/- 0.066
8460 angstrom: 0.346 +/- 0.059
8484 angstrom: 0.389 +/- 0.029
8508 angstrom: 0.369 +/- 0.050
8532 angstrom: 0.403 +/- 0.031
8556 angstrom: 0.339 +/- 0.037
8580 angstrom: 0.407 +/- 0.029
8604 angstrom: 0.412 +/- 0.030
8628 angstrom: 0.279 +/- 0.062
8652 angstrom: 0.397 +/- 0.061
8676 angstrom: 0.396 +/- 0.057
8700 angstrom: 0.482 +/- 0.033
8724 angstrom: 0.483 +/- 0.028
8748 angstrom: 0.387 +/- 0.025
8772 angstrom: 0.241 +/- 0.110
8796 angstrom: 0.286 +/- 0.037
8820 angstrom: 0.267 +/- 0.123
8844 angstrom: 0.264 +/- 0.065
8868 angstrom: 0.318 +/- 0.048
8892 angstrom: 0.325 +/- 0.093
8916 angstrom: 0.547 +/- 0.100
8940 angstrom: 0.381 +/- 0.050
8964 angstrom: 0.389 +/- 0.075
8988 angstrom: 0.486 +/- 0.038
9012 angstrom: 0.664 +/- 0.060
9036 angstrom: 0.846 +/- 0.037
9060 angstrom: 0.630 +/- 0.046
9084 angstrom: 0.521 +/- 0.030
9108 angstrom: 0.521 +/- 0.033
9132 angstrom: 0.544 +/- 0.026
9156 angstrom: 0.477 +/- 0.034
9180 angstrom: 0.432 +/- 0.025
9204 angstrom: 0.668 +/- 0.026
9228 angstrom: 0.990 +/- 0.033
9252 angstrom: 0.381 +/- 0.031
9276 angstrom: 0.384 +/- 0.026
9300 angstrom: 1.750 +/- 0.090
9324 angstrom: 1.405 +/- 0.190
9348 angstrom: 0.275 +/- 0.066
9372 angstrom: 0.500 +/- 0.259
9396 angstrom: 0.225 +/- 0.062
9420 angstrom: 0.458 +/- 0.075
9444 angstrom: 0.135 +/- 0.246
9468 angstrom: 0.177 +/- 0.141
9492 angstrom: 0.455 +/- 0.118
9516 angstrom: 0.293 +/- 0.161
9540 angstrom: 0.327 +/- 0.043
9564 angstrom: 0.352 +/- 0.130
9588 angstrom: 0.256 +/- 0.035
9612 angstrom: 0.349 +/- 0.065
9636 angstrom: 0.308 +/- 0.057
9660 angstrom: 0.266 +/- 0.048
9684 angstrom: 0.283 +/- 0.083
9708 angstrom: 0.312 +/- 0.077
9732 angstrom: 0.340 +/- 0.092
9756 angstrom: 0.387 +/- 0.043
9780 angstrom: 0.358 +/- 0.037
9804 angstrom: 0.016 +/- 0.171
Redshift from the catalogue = 0.86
